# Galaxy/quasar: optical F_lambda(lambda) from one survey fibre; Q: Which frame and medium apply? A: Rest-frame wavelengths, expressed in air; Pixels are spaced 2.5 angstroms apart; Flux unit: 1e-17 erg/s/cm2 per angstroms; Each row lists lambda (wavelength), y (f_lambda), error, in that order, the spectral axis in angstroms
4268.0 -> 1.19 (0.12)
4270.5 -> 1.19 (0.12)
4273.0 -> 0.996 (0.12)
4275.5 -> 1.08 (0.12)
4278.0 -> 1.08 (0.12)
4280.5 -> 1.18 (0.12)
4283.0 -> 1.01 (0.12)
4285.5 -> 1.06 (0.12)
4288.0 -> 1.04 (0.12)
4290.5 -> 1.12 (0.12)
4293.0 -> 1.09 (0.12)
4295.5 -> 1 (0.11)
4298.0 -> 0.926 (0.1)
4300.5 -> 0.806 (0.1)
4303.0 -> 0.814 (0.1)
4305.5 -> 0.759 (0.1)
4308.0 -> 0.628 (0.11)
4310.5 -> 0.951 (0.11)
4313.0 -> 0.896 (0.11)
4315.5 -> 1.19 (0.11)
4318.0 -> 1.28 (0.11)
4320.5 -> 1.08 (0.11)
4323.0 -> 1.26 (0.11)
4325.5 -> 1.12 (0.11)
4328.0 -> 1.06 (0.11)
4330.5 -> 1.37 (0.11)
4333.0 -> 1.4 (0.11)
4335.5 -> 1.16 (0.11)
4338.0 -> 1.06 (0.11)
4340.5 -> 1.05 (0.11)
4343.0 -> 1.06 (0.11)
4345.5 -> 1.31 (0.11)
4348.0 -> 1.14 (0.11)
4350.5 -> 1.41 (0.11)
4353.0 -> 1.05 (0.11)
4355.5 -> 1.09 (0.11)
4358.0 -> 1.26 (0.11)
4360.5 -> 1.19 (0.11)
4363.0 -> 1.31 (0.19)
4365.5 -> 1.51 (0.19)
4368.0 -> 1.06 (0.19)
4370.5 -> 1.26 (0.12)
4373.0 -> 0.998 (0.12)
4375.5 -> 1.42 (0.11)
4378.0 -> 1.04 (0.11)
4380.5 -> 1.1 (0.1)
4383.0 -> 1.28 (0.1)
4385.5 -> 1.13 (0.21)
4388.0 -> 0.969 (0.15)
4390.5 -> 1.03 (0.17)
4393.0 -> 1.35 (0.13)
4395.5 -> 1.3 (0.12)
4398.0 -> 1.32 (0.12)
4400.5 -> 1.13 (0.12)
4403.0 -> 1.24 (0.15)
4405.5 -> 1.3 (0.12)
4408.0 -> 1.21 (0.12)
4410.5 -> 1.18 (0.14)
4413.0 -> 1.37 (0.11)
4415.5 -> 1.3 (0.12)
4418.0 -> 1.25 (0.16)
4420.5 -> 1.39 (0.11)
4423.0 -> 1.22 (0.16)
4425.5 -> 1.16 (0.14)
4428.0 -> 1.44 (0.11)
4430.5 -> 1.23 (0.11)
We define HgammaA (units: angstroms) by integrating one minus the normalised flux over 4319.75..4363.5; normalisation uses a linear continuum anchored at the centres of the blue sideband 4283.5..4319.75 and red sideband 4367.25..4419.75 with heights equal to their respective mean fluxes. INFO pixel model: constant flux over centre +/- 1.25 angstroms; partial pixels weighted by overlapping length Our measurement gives -4.7 angstroms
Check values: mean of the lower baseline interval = 0.971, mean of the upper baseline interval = 1.2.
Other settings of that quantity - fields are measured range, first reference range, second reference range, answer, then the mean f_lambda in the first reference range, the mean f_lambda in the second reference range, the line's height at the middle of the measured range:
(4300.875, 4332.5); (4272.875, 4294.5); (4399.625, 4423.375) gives 2.5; 1.08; 1.26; 1.12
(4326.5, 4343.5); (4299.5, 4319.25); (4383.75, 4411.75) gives -2.9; 0.917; 1.2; 0.998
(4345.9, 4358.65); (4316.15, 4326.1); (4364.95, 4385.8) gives 0.0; 1.19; 1.19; 1.19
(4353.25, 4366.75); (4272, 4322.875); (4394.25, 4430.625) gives -1.2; 1.01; 1.27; 1.15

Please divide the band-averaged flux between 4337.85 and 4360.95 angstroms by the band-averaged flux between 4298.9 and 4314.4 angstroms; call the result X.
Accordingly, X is 1.4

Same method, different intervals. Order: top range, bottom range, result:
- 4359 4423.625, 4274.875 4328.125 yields 1.20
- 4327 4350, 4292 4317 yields 1.31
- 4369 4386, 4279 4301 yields 1.14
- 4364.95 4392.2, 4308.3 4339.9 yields 1.02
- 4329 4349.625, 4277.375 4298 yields 1.12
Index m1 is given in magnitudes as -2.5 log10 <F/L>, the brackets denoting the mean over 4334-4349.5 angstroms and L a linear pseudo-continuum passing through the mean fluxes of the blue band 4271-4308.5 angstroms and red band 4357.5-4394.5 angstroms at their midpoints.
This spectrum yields -0.03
